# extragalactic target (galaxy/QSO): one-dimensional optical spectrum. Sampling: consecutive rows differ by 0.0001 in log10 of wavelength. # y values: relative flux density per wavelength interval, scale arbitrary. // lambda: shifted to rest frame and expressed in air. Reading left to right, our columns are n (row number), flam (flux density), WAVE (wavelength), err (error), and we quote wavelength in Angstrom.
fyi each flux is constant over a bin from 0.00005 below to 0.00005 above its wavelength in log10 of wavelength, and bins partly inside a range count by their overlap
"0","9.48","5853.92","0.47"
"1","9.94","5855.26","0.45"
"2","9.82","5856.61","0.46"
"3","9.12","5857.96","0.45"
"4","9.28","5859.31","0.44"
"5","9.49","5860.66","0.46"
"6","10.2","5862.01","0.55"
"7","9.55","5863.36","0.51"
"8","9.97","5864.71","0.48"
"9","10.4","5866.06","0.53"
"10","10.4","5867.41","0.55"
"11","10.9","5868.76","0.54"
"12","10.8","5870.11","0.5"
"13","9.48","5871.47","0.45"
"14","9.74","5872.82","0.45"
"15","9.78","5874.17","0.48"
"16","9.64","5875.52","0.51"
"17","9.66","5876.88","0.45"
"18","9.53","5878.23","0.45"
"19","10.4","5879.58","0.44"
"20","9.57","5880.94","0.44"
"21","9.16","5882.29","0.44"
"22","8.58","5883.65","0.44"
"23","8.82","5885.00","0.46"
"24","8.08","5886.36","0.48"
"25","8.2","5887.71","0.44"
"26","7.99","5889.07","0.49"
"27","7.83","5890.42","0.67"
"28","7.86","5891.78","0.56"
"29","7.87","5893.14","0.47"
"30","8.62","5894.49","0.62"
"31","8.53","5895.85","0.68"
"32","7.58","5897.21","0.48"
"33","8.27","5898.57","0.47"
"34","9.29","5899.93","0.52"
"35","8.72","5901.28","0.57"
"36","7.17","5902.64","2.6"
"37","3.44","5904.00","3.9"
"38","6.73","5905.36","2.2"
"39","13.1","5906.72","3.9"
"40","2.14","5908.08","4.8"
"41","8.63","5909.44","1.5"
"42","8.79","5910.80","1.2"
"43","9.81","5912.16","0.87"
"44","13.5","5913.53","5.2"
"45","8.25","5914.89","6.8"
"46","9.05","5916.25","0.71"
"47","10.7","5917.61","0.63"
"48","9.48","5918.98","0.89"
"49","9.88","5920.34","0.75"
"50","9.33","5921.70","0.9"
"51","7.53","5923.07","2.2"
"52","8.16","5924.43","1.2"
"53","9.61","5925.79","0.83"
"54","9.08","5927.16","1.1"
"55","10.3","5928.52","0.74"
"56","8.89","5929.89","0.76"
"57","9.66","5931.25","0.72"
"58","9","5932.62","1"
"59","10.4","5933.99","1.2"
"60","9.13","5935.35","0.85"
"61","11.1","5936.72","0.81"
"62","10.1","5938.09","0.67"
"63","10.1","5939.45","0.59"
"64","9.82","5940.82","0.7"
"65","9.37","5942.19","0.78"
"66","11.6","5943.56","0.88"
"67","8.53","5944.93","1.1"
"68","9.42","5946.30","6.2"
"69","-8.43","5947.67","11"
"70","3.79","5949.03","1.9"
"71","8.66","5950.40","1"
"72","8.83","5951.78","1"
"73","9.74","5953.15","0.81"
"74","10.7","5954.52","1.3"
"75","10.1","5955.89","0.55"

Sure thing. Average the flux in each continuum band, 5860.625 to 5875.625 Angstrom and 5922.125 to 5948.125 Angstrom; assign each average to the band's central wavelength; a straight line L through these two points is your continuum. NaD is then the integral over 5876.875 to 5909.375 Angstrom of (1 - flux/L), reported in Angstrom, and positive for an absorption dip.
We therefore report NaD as 4.8 Angstrom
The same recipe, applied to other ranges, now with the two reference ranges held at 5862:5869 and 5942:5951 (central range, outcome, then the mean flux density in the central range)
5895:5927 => -3.56 Angstrom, 8.6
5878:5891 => 0.59 Angstrom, 8.8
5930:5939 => -4.50 Angstrom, 9.85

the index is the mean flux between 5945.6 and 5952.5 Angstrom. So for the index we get 4.49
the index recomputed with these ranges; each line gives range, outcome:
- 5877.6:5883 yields 9.65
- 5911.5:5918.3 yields 10.2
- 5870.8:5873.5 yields 9.63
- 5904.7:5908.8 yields 7.34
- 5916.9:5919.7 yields 10.1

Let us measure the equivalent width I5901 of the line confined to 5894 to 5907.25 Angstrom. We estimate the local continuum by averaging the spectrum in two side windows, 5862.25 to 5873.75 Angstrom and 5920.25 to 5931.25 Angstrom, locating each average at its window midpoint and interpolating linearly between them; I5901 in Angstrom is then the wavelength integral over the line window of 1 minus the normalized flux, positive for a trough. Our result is 2.04 Angstrom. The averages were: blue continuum 10.1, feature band 8.08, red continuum 9.1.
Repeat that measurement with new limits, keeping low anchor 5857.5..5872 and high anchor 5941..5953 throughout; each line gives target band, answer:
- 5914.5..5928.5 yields -2.59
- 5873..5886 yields -0.05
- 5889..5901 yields 0.75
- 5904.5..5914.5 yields -0.77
